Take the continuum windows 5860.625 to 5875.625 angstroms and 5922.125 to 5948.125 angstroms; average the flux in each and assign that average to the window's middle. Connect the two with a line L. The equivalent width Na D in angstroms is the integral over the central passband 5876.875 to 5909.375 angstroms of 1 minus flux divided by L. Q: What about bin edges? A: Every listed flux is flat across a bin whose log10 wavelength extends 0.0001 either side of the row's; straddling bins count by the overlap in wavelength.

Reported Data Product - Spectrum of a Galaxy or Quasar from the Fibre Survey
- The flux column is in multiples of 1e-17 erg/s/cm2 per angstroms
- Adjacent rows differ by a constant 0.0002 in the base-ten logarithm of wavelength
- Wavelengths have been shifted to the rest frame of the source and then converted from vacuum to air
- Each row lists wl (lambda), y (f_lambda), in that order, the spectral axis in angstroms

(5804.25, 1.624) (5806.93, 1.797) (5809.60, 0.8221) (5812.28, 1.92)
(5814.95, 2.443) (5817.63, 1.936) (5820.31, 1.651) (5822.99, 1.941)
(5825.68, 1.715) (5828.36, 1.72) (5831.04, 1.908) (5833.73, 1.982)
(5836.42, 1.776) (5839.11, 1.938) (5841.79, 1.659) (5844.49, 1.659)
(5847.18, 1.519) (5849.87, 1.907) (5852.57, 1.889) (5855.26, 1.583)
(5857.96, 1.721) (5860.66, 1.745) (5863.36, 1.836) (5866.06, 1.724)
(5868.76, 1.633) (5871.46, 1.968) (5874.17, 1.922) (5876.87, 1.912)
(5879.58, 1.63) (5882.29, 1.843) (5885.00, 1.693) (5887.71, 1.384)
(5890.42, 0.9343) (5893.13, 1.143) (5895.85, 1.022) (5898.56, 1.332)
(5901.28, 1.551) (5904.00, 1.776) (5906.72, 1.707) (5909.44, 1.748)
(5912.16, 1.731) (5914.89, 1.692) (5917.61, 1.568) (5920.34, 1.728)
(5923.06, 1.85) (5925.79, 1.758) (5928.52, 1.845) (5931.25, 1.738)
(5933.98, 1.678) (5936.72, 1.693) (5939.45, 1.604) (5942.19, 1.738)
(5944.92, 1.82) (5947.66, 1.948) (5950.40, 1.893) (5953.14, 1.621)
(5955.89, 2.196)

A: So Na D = 5.5 angstroms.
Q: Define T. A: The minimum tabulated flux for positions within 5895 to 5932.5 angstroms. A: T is 1.022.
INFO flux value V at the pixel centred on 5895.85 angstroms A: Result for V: 1.022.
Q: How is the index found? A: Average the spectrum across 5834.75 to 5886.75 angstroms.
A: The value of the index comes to 1.76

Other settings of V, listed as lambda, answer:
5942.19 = 1.738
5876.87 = 1.912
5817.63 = 1.936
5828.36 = 1.72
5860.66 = 1.745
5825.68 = 1.715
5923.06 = 1.85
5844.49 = 1.659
